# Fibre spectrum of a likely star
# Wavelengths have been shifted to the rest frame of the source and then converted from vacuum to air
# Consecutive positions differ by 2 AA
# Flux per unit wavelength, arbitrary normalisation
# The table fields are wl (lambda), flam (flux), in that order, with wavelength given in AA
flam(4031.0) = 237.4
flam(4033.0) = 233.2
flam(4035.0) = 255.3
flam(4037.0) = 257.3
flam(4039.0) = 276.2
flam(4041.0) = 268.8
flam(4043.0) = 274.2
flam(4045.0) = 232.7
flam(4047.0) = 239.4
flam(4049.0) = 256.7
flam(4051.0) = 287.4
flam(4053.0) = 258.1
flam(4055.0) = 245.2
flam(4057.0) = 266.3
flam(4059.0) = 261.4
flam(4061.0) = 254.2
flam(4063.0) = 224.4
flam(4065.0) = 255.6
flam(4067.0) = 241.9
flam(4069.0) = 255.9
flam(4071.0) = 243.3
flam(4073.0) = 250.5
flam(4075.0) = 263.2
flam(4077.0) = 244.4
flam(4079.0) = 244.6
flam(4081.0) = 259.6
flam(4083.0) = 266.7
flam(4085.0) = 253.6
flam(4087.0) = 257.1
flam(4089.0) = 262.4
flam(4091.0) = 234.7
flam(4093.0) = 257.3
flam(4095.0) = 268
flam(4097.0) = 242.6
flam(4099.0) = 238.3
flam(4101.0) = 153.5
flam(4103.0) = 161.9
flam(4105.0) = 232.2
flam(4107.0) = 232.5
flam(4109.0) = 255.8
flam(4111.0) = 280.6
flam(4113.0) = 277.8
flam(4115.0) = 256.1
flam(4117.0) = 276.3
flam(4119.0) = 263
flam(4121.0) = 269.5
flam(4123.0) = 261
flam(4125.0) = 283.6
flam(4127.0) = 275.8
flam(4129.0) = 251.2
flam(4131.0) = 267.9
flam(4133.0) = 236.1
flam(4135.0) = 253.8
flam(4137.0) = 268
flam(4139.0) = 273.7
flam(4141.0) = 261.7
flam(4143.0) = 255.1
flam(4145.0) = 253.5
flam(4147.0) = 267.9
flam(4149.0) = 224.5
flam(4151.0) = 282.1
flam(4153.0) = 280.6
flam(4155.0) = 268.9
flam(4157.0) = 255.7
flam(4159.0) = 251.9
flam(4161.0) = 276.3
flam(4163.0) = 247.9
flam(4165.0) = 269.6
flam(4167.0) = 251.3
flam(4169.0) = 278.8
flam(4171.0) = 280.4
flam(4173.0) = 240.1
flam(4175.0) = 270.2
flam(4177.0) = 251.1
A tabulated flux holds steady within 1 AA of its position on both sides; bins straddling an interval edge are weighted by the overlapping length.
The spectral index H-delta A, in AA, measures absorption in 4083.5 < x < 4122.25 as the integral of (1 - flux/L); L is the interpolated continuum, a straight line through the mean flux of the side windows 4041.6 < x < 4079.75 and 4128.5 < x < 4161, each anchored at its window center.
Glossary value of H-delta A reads 1.5 AA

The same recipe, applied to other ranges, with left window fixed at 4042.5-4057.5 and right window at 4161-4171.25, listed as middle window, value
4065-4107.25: 2.9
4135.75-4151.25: 0.2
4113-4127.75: -0.4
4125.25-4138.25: 0.1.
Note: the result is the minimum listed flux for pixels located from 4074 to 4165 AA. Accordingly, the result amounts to 153.5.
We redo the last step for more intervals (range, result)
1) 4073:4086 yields 244.4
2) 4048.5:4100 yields 224.4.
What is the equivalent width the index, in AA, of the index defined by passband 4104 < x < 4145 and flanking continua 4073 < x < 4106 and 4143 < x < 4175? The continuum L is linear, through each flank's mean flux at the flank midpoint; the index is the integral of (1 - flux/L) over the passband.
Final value -1.7 AA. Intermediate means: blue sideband 240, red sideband 262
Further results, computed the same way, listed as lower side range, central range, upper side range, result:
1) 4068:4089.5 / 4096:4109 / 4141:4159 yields 2.17 AA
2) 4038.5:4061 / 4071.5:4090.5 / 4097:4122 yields -0.35 AA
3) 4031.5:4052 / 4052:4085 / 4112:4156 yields 0.92 AA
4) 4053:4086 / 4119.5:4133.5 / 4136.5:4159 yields -0.27 AA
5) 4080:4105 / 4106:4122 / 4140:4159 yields -1.14 AA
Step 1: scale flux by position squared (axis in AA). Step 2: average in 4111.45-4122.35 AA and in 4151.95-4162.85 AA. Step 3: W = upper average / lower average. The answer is 1.01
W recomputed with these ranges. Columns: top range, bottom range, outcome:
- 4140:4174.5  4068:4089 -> 1.07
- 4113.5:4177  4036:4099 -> 1.07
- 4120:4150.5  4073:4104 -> 1.11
